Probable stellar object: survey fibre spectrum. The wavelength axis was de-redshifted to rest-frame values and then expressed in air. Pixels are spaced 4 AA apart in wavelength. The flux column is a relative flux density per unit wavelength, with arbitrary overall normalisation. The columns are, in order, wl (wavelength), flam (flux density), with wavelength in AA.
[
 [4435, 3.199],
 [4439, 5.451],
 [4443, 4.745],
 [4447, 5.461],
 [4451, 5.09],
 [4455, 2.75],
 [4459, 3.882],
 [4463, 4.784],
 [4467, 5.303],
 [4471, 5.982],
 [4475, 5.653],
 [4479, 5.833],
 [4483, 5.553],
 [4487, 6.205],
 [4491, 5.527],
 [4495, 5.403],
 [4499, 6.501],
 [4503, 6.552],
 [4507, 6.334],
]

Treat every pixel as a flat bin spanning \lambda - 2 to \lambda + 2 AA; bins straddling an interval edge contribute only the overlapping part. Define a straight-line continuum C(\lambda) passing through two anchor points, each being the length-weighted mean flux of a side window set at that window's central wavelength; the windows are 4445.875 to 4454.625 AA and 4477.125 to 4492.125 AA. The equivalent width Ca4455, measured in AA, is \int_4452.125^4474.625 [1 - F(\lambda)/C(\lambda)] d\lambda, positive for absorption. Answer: 2.4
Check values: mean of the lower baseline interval 4.79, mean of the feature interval 4.64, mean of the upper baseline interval 5.79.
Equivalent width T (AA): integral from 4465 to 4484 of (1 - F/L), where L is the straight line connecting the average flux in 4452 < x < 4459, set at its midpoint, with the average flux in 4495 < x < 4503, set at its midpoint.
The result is -4.3 AA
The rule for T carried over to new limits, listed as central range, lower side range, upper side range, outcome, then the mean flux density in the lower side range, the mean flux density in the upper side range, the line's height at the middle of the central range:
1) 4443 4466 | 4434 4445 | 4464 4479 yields 2.64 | 4.58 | 5.61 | 5.06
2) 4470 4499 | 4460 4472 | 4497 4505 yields 0.46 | 5.18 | 6.53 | 5.89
